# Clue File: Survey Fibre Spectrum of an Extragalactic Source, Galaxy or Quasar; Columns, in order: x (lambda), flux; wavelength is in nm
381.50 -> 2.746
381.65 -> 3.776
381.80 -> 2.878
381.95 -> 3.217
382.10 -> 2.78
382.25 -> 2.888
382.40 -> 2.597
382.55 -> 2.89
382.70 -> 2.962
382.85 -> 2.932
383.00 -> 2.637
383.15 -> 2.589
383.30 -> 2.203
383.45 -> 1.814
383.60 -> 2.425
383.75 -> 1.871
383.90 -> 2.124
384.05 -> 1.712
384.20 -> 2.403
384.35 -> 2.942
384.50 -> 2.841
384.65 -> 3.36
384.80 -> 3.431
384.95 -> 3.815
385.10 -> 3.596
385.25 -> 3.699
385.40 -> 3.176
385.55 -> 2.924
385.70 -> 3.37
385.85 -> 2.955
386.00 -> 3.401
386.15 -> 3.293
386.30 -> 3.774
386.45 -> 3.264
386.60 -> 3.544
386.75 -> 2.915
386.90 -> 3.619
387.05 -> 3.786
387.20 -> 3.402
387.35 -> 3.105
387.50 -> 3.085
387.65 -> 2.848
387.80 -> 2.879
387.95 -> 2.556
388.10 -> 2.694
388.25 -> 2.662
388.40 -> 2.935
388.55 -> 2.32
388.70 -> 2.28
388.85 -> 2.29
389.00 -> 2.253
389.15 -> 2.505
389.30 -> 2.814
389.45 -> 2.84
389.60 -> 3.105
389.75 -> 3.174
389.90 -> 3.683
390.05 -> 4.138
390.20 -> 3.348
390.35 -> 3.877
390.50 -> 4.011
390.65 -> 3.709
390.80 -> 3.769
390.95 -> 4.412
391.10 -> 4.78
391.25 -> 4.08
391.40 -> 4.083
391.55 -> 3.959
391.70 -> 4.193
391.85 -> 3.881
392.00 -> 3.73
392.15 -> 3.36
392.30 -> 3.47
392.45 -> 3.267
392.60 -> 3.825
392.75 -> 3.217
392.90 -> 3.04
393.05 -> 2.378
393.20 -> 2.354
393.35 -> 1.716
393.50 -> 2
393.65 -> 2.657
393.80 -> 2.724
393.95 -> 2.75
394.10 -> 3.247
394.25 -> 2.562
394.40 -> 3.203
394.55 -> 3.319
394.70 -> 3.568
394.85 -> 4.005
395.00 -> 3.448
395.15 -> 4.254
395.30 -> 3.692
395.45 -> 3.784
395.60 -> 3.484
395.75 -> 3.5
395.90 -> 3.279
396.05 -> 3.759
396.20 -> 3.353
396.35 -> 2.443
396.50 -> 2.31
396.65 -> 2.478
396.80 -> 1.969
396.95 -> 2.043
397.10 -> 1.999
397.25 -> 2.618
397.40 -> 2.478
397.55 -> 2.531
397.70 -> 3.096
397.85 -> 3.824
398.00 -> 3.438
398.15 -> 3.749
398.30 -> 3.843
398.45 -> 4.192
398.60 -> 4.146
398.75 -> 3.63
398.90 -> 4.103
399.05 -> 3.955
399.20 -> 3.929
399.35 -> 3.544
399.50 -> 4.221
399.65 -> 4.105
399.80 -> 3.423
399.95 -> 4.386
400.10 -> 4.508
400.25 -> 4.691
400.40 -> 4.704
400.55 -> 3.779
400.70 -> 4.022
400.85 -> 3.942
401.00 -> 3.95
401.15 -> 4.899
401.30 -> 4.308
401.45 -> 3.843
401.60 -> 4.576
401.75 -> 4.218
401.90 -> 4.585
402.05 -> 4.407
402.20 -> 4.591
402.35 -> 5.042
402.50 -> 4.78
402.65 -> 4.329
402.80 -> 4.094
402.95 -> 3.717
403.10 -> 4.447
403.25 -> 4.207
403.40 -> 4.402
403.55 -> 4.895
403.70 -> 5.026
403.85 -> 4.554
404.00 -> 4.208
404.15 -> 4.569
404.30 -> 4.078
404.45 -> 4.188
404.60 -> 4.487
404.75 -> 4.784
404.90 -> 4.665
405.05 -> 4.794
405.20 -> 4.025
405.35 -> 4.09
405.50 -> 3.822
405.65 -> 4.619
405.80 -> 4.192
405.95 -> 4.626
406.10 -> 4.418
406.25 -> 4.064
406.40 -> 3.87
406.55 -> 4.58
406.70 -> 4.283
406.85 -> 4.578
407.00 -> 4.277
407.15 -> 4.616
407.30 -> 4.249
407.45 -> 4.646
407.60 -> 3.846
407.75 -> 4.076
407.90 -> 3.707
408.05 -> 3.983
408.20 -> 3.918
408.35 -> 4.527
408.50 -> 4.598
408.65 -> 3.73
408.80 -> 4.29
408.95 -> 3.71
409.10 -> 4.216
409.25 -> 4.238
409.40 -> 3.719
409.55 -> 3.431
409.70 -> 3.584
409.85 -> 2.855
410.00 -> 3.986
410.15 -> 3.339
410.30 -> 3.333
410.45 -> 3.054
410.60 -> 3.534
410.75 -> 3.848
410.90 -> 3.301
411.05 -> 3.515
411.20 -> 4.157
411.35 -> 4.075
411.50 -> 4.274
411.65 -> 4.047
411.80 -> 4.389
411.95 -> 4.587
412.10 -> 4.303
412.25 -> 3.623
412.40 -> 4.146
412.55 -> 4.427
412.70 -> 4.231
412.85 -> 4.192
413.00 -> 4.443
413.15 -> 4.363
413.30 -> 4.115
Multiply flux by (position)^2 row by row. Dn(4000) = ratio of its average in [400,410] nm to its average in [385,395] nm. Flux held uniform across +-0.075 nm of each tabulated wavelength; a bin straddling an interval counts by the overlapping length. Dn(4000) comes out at 1.42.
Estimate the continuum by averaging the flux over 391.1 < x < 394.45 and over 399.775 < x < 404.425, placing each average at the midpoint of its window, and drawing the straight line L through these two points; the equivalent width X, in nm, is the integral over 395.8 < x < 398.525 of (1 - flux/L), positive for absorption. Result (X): 0.57 nm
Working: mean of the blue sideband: 3.2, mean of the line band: 2.97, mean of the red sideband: 4.37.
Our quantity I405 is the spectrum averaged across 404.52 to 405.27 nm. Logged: 4.55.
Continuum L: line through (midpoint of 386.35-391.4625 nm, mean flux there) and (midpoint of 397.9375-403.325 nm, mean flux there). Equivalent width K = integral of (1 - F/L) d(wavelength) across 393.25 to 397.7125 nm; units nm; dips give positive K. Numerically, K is 0.98 nm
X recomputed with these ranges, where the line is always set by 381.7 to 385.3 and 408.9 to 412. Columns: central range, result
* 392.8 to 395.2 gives 0.170 nm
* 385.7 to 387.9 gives -0.285 nm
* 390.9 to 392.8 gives -0.486 nm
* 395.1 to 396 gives -0.122 nm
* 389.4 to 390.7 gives -0.231 nm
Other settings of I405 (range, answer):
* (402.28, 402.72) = 4.72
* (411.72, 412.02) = 4.48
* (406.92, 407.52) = 4.45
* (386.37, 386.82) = 3.25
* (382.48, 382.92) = 2.93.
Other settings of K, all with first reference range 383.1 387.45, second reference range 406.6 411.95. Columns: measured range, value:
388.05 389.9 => 0.27 nm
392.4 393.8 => 0.26 nm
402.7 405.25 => -0.46 nm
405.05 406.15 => -0.14 nm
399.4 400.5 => -0.21 nm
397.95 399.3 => -0.13 nm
